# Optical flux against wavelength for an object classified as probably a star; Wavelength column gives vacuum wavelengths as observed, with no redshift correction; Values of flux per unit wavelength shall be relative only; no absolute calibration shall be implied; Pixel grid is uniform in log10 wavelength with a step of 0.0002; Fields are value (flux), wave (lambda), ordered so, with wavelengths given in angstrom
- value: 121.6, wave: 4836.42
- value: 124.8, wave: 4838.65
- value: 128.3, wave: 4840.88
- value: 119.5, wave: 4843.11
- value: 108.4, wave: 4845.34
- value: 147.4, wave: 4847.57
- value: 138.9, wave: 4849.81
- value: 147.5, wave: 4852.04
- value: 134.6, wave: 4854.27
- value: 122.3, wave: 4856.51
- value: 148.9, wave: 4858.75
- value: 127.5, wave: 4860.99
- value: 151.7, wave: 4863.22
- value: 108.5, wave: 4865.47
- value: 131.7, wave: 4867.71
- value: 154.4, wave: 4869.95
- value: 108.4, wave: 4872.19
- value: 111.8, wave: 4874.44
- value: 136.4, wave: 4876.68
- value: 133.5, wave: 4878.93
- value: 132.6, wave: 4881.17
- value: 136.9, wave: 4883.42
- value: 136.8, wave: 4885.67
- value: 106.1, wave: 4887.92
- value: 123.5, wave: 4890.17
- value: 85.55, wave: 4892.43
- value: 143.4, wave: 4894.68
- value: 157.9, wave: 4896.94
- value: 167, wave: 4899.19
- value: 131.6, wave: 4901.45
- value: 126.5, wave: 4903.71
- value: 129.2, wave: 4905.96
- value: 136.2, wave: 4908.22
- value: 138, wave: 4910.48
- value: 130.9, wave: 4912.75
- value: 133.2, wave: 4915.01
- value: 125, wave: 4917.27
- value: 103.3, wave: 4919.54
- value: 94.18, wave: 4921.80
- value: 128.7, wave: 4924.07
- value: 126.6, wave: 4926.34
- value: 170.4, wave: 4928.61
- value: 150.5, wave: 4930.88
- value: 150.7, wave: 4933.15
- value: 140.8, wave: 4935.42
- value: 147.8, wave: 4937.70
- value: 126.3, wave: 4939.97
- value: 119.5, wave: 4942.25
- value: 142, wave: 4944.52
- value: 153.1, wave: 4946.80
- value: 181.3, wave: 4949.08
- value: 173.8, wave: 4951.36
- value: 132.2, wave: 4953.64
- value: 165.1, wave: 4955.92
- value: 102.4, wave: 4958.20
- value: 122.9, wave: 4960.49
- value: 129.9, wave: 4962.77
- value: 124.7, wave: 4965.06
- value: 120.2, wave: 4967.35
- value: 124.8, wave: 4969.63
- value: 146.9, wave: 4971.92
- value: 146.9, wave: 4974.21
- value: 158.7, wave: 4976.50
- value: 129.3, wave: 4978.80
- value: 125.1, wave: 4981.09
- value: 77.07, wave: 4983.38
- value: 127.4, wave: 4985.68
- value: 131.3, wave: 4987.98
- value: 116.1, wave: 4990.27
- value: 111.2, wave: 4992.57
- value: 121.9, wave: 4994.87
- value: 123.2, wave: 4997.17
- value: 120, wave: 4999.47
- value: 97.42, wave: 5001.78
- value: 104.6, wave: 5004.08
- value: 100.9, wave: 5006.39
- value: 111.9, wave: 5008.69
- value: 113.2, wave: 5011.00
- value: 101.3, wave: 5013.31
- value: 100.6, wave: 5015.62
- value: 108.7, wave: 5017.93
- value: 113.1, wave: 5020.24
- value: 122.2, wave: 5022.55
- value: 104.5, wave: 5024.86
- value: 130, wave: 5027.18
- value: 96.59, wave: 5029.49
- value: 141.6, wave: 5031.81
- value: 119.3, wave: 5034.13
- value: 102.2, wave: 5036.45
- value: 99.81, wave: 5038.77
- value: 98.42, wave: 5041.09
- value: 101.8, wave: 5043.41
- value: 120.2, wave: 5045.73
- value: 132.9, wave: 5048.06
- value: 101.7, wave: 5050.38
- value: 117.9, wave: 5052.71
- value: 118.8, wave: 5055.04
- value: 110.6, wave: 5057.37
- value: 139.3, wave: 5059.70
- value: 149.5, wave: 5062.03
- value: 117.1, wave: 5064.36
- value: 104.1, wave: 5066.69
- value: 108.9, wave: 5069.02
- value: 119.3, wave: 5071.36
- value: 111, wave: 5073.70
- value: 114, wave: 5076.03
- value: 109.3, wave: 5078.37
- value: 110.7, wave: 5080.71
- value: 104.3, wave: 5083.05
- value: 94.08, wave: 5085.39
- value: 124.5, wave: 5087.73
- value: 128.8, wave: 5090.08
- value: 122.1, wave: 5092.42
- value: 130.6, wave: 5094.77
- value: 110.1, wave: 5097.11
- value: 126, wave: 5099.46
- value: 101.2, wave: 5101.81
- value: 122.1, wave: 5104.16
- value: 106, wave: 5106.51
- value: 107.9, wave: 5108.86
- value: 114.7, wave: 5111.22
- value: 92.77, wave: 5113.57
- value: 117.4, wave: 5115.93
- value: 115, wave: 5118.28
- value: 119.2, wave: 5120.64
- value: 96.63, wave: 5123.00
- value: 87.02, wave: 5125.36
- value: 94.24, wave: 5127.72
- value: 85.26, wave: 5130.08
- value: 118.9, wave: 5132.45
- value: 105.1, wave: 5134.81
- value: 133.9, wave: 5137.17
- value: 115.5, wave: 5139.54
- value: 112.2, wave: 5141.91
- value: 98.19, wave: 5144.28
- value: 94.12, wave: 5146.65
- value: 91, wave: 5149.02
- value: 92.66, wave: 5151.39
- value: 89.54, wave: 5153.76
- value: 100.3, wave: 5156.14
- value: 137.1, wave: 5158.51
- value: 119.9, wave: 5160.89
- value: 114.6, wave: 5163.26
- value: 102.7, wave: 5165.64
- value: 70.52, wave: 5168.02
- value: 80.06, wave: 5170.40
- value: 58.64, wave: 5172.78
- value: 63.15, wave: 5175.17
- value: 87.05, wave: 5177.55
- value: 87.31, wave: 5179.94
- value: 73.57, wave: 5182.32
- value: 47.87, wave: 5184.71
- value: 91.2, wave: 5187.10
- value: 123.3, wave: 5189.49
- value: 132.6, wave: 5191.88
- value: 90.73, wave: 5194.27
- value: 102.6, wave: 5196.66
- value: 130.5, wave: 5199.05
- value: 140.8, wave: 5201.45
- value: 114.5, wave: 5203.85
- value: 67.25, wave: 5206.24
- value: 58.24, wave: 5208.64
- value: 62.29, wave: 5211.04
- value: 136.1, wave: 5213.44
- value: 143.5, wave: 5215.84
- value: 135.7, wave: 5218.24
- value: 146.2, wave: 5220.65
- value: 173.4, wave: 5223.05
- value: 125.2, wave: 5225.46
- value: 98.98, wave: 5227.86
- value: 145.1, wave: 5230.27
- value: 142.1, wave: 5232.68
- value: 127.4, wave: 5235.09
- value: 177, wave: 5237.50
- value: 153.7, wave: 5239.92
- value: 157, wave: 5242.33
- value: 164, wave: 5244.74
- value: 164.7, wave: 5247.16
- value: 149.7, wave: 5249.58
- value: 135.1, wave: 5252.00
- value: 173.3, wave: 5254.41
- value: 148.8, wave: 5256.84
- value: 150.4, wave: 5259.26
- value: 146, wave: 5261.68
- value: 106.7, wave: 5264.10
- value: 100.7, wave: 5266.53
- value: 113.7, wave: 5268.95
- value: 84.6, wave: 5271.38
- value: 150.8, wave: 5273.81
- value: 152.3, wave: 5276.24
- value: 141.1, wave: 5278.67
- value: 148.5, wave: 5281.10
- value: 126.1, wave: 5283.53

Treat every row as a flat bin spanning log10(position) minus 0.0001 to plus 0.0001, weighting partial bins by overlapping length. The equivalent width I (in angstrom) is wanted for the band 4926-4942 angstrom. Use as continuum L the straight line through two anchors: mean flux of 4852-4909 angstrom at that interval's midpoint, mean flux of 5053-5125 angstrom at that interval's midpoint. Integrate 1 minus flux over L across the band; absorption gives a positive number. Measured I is -2.1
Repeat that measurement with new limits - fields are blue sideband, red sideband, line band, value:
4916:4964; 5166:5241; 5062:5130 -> 5.3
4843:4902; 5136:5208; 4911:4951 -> -3.9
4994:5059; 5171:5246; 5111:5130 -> 1.7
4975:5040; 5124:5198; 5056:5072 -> -1.9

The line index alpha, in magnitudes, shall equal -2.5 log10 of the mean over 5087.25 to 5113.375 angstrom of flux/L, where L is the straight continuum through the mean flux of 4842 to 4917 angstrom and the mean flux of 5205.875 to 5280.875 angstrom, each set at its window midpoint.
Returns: 0.15 mag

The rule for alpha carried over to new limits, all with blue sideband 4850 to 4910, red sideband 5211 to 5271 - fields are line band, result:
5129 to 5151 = 0.288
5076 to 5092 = 0.209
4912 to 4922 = 0.120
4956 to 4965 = 0.077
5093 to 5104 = 0.163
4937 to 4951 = -0.101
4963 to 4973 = 0.040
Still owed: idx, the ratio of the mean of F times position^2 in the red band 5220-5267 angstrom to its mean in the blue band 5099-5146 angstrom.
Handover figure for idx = 1.4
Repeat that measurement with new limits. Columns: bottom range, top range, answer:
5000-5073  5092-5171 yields 0.98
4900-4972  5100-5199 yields 0.81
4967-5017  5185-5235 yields 1.08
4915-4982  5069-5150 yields 0.86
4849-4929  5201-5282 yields 1.17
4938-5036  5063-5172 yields 0.92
